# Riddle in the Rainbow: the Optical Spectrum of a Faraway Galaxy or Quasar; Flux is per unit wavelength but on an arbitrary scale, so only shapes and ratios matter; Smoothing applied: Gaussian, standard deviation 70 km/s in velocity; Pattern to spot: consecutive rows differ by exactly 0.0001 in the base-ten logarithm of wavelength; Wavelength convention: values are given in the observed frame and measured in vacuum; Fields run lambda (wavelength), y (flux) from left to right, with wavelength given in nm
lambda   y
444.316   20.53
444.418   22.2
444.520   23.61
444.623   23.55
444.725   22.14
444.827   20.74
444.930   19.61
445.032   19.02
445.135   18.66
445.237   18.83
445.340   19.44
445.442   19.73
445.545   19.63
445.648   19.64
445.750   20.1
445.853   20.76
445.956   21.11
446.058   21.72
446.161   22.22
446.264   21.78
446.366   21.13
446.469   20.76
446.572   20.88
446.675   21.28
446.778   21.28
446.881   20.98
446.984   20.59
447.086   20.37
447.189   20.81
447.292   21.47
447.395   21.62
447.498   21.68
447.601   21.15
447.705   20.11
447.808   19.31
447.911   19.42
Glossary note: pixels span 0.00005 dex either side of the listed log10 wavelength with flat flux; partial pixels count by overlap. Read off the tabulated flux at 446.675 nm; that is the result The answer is 21.28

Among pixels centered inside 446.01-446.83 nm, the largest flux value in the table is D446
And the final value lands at 22.22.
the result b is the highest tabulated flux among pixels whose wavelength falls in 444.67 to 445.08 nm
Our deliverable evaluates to 22.14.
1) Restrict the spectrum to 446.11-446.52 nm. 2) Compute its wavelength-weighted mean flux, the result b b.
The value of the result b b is 21.5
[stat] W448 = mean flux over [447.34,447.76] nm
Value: 21.1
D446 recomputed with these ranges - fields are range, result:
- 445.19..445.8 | 20.1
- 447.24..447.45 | 21.62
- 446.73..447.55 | 21.68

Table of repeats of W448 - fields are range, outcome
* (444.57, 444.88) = 22.1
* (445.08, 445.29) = 18.7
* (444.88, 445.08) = 19.4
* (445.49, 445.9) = 20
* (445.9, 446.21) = 21.7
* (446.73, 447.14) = 20.8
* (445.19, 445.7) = 19.5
